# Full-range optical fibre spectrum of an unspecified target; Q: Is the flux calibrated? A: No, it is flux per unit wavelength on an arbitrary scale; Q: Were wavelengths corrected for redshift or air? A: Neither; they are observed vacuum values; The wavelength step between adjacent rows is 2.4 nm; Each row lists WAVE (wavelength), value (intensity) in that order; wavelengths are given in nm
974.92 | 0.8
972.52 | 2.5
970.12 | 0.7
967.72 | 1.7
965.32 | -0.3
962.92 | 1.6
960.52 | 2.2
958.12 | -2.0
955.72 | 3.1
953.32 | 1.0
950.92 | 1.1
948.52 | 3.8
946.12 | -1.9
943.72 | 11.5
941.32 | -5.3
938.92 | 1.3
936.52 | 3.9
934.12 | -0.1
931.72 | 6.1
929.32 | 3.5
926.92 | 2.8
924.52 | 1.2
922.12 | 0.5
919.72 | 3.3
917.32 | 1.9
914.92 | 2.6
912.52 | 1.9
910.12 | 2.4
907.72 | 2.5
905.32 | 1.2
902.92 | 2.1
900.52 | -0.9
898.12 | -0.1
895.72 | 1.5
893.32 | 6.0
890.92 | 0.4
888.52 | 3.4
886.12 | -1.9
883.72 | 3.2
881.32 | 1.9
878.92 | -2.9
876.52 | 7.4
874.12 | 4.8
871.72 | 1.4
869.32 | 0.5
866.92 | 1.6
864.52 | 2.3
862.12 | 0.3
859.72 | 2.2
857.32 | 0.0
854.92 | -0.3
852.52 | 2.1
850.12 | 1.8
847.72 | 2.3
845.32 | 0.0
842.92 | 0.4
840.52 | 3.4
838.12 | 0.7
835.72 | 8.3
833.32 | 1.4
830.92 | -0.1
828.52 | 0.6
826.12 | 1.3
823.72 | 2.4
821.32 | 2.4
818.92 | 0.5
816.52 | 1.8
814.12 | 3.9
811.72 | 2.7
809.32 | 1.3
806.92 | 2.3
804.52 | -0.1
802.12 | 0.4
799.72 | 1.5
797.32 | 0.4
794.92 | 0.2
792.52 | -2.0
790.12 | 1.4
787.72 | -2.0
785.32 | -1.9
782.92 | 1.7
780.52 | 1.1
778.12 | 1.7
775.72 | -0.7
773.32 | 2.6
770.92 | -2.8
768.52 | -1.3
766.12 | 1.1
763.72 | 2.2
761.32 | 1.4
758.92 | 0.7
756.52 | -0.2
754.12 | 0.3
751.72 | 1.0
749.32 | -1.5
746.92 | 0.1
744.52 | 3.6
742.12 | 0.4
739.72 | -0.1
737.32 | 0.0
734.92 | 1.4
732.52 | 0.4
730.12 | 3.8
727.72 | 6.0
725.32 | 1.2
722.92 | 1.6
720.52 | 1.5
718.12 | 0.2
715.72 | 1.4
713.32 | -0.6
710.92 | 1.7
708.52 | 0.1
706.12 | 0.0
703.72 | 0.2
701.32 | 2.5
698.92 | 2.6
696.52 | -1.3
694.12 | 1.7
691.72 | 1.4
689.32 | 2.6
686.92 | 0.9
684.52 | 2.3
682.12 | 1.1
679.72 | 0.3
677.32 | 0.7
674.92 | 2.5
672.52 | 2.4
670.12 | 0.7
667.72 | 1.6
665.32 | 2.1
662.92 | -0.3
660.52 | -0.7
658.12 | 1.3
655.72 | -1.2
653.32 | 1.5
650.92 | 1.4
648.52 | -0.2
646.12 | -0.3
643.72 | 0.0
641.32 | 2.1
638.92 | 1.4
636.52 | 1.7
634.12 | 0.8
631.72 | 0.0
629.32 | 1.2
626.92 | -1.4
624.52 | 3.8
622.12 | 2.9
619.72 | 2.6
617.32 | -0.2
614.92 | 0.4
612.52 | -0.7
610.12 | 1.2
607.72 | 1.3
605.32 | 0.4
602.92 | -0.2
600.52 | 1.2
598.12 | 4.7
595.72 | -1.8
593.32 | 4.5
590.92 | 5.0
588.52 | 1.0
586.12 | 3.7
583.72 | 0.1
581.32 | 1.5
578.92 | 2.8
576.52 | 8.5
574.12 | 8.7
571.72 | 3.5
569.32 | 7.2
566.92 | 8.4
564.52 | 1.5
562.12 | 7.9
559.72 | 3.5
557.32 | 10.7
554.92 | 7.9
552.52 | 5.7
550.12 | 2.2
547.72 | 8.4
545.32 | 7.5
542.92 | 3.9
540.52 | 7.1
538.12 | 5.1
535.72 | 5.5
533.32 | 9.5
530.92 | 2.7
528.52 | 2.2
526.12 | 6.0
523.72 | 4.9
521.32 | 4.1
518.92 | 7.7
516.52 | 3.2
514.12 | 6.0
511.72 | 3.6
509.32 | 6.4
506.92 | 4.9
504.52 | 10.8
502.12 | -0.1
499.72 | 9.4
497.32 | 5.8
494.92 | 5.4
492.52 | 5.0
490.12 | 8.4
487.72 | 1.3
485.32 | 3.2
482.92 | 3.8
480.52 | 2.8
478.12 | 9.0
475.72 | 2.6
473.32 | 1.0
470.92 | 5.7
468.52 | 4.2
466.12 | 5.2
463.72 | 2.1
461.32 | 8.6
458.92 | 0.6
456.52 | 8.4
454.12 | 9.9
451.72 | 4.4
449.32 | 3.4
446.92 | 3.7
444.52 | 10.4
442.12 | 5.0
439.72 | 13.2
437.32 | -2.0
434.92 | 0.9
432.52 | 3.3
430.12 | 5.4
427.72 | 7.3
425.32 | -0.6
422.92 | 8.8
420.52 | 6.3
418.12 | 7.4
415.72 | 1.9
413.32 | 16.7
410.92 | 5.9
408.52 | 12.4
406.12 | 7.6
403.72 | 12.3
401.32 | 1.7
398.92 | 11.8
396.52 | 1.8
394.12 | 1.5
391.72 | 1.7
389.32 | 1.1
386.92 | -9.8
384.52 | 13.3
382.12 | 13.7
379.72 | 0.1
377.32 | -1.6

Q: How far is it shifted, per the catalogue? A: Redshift 1.348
